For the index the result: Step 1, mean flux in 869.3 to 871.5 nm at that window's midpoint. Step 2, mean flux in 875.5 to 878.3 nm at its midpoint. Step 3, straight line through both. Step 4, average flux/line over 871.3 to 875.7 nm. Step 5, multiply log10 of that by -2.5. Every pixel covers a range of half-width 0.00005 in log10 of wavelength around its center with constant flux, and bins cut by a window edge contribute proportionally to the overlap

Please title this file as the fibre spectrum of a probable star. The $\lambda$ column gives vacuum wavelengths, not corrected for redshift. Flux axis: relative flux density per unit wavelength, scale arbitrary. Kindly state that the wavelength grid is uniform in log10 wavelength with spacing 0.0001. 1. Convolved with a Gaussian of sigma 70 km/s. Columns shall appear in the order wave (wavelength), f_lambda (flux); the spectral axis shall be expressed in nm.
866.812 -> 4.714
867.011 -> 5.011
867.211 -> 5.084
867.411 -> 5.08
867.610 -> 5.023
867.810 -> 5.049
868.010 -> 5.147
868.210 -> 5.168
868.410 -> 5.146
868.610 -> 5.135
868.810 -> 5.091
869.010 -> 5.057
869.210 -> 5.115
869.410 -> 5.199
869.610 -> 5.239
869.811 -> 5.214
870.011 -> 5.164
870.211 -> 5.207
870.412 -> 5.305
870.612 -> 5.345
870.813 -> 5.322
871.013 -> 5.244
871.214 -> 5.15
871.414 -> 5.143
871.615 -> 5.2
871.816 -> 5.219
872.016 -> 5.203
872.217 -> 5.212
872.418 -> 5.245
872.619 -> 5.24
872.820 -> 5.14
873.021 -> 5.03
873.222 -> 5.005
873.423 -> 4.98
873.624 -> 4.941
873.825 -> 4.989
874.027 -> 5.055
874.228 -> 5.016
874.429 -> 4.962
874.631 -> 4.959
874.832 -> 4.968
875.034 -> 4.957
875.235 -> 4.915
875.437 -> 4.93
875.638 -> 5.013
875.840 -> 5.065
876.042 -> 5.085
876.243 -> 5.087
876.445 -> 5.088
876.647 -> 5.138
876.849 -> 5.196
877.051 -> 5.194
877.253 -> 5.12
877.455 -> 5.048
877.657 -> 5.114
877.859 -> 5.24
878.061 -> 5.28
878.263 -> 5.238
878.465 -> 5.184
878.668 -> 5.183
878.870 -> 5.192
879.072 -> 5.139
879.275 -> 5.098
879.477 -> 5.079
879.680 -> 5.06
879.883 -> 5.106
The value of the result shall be 0.03 mag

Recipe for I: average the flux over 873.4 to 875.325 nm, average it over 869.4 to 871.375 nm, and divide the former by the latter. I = 0.95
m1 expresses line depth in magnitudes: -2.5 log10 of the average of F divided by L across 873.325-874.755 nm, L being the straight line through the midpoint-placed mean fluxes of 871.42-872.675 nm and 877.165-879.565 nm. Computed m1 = 0.04 mag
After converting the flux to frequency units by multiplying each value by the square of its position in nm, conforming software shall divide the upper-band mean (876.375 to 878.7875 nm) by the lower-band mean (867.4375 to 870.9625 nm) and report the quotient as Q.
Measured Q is 1.02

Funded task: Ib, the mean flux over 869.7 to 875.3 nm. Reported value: 5.12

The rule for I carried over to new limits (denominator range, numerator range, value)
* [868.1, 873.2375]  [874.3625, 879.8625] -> 0.98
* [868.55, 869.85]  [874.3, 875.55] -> 0.96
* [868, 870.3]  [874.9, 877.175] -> 0.98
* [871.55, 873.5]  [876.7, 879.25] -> 1.00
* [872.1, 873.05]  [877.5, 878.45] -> 1.01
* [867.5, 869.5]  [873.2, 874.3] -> 0.98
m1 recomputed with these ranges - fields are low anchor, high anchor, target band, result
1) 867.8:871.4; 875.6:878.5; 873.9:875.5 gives 0.04 mag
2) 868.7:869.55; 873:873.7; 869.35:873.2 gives -0.03 mag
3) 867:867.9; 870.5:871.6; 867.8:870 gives 0.00 mag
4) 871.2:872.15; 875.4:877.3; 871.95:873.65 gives 0.01 mag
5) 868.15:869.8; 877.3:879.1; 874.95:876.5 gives 0.03 mag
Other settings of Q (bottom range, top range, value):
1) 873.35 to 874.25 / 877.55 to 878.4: 1.06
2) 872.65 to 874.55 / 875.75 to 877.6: 1.03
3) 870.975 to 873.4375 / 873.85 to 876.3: 0.98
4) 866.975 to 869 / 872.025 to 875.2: 1.00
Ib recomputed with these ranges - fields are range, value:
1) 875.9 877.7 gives 5.12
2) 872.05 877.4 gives 5.06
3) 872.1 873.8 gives 5.1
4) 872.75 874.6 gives 5.01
